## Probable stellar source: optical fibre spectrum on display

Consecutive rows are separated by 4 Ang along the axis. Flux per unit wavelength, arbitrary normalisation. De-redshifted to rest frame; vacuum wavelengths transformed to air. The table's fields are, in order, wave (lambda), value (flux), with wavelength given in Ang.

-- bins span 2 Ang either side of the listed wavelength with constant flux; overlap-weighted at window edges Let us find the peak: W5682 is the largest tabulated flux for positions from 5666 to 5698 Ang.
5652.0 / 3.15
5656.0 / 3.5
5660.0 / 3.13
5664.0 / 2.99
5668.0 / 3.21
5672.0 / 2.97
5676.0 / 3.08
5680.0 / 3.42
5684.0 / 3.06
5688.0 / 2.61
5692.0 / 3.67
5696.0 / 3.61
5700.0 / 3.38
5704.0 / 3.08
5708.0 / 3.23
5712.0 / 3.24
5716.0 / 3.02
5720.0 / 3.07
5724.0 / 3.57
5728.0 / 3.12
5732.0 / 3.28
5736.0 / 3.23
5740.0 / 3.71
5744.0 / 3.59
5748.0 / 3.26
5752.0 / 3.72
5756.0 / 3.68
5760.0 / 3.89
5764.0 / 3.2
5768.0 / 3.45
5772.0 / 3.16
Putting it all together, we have 3.67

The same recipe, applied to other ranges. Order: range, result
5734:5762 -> 3.89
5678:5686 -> 3.42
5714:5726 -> 3.57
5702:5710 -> 3.23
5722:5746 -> 3.71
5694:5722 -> 3.61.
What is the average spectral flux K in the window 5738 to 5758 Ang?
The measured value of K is 3.59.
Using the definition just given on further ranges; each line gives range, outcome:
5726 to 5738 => 3.21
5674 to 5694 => 3.17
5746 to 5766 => 3.55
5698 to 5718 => 3.19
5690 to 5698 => 3.64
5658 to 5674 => 3.08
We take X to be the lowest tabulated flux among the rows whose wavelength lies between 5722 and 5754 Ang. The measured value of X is 3.12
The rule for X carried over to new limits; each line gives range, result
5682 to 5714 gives 2.61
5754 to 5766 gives 3.2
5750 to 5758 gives 3.68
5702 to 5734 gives 3.02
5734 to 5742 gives 3.23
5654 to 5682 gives 2.97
